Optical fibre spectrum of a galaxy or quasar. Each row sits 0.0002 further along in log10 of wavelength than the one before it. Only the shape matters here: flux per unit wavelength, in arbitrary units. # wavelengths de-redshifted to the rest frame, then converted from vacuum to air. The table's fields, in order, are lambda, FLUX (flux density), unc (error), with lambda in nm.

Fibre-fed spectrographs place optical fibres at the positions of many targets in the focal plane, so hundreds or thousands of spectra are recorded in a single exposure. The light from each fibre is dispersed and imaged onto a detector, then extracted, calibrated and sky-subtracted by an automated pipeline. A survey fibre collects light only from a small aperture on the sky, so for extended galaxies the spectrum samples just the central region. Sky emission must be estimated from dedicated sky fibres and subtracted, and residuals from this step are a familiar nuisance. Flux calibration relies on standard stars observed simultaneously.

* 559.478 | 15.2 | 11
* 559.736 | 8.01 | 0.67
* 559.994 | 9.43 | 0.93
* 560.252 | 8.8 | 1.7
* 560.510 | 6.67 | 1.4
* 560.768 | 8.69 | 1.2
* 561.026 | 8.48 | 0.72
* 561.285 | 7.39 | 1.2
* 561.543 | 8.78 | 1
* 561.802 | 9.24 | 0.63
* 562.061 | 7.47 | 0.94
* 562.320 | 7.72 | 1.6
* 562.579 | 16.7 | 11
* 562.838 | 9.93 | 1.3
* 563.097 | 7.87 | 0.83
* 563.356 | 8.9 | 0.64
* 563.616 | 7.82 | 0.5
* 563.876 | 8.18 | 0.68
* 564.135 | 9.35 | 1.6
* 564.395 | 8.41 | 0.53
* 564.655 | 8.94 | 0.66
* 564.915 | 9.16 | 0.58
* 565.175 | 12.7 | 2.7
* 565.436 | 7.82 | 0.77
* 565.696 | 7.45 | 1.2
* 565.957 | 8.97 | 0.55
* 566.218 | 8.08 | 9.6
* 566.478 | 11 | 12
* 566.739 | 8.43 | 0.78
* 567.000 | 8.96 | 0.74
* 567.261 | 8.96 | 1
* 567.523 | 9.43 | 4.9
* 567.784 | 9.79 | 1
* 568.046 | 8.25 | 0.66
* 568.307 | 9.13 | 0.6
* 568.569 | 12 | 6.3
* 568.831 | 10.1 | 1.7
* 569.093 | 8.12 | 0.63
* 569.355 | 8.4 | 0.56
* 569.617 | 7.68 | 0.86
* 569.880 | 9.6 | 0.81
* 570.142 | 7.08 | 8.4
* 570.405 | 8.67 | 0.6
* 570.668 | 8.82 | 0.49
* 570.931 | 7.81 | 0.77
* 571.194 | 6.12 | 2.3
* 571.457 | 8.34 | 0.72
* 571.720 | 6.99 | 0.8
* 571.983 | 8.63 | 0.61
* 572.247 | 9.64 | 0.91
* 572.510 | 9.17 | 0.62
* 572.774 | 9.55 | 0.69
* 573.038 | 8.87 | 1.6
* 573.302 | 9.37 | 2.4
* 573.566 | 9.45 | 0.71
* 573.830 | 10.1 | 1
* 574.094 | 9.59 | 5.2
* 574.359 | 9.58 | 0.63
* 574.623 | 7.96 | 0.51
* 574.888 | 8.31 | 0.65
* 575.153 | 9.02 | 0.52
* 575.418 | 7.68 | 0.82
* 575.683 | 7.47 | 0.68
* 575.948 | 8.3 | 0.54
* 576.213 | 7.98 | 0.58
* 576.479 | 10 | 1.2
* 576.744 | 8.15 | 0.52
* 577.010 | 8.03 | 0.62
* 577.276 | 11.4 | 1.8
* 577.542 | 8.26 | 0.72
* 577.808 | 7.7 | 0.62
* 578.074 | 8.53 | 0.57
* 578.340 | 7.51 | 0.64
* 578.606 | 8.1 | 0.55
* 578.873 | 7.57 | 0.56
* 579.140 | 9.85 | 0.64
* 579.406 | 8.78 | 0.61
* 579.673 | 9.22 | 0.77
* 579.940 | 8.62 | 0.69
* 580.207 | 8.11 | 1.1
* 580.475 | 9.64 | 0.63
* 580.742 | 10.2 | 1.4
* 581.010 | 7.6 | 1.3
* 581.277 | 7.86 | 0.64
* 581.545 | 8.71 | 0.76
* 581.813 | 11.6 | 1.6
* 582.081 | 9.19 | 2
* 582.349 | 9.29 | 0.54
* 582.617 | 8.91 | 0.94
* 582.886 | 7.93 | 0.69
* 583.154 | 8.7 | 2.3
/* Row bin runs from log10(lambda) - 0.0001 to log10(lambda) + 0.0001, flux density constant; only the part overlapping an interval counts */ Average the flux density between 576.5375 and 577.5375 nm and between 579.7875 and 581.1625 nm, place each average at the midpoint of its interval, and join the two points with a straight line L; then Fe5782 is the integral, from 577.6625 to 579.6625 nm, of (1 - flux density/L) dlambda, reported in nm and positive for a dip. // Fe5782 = 0.141 nm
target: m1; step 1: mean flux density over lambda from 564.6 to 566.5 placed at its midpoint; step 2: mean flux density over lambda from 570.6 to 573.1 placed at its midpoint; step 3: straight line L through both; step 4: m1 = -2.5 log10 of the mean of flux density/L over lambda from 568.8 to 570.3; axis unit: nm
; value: 0.035 mag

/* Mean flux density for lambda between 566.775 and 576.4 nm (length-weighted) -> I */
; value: 8.75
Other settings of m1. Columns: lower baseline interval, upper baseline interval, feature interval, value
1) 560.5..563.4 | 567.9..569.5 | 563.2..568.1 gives 0.028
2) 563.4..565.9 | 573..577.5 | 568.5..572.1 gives 0.061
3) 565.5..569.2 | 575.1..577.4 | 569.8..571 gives 0.078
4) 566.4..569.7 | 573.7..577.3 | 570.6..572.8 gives 0.091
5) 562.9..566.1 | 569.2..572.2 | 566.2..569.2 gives -0.121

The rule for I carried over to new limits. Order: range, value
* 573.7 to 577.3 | 8.75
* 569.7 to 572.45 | 8.19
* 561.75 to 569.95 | 9.2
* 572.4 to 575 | 9.2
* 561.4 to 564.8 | 9.17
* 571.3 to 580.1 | 8.71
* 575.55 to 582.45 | 8.76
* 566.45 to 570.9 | 9.01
